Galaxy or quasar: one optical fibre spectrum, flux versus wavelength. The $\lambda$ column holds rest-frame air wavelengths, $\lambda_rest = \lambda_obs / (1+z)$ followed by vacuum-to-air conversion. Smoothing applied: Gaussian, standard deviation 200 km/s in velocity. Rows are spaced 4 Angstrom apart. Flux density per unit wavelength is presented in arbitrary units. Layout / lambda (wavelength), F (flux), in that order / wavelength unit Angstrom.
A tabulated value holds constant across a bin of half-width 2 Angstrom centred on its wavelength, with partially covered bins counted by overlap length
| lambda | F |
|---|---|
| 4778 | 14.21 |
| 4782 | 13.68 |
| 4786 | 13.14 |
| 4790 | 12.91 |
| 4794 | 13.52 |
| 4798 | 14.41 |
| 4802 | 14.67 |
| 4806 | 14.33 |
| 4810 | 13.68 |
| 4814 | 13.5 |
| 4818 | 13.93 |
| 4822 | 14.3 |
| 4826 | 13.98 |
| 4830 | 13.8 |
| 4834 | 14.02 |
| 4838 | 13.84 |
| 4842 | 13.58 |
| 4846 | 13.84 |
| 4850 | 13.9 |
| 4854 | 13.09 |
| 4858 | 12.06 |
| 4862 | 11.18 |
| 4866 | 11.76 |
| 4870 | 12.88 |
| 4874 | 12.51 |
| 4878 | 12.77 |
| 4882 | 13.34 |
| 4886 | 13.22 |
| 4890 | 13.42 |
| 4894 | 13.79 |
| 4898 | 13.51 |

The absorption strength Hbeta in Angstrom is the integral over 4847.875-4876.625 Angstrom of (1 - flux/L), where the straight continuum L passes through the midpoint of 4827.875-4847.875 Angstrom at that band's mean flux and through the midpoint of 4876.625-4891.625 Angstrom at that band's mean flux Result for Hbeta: 2.1 Angstrom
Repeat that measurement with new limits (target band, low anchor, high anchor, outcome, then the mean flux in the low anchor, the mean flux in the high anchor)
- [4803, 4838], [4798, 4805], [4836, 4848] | 0.5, 14.5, 13.8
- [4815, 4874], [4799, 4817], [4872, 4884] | 0.8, 14.1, 12.9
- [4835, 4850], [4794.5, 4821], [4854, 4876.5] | -1.0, 14.1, 12.2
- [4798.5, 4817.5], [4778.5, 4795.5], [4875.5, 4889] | -1.1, 13.4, 13.1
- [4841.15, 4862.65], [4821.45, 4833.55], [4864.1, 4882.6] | 0.4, 14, 12.6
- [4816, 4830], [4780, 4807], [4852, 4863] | -1.1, 13.8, 12.2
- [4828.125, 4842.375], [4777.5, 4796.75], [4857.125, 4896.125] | -0.8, 13.5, 12.7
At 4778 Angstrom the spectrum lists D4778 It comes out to 14.21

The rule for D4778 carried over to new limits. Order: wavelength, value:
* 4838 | 13.84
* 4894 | 13.79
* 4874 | 12.51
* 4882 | 13.34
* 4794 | 13.52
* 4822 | 14.3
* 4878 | 12.77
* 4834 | 14.02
